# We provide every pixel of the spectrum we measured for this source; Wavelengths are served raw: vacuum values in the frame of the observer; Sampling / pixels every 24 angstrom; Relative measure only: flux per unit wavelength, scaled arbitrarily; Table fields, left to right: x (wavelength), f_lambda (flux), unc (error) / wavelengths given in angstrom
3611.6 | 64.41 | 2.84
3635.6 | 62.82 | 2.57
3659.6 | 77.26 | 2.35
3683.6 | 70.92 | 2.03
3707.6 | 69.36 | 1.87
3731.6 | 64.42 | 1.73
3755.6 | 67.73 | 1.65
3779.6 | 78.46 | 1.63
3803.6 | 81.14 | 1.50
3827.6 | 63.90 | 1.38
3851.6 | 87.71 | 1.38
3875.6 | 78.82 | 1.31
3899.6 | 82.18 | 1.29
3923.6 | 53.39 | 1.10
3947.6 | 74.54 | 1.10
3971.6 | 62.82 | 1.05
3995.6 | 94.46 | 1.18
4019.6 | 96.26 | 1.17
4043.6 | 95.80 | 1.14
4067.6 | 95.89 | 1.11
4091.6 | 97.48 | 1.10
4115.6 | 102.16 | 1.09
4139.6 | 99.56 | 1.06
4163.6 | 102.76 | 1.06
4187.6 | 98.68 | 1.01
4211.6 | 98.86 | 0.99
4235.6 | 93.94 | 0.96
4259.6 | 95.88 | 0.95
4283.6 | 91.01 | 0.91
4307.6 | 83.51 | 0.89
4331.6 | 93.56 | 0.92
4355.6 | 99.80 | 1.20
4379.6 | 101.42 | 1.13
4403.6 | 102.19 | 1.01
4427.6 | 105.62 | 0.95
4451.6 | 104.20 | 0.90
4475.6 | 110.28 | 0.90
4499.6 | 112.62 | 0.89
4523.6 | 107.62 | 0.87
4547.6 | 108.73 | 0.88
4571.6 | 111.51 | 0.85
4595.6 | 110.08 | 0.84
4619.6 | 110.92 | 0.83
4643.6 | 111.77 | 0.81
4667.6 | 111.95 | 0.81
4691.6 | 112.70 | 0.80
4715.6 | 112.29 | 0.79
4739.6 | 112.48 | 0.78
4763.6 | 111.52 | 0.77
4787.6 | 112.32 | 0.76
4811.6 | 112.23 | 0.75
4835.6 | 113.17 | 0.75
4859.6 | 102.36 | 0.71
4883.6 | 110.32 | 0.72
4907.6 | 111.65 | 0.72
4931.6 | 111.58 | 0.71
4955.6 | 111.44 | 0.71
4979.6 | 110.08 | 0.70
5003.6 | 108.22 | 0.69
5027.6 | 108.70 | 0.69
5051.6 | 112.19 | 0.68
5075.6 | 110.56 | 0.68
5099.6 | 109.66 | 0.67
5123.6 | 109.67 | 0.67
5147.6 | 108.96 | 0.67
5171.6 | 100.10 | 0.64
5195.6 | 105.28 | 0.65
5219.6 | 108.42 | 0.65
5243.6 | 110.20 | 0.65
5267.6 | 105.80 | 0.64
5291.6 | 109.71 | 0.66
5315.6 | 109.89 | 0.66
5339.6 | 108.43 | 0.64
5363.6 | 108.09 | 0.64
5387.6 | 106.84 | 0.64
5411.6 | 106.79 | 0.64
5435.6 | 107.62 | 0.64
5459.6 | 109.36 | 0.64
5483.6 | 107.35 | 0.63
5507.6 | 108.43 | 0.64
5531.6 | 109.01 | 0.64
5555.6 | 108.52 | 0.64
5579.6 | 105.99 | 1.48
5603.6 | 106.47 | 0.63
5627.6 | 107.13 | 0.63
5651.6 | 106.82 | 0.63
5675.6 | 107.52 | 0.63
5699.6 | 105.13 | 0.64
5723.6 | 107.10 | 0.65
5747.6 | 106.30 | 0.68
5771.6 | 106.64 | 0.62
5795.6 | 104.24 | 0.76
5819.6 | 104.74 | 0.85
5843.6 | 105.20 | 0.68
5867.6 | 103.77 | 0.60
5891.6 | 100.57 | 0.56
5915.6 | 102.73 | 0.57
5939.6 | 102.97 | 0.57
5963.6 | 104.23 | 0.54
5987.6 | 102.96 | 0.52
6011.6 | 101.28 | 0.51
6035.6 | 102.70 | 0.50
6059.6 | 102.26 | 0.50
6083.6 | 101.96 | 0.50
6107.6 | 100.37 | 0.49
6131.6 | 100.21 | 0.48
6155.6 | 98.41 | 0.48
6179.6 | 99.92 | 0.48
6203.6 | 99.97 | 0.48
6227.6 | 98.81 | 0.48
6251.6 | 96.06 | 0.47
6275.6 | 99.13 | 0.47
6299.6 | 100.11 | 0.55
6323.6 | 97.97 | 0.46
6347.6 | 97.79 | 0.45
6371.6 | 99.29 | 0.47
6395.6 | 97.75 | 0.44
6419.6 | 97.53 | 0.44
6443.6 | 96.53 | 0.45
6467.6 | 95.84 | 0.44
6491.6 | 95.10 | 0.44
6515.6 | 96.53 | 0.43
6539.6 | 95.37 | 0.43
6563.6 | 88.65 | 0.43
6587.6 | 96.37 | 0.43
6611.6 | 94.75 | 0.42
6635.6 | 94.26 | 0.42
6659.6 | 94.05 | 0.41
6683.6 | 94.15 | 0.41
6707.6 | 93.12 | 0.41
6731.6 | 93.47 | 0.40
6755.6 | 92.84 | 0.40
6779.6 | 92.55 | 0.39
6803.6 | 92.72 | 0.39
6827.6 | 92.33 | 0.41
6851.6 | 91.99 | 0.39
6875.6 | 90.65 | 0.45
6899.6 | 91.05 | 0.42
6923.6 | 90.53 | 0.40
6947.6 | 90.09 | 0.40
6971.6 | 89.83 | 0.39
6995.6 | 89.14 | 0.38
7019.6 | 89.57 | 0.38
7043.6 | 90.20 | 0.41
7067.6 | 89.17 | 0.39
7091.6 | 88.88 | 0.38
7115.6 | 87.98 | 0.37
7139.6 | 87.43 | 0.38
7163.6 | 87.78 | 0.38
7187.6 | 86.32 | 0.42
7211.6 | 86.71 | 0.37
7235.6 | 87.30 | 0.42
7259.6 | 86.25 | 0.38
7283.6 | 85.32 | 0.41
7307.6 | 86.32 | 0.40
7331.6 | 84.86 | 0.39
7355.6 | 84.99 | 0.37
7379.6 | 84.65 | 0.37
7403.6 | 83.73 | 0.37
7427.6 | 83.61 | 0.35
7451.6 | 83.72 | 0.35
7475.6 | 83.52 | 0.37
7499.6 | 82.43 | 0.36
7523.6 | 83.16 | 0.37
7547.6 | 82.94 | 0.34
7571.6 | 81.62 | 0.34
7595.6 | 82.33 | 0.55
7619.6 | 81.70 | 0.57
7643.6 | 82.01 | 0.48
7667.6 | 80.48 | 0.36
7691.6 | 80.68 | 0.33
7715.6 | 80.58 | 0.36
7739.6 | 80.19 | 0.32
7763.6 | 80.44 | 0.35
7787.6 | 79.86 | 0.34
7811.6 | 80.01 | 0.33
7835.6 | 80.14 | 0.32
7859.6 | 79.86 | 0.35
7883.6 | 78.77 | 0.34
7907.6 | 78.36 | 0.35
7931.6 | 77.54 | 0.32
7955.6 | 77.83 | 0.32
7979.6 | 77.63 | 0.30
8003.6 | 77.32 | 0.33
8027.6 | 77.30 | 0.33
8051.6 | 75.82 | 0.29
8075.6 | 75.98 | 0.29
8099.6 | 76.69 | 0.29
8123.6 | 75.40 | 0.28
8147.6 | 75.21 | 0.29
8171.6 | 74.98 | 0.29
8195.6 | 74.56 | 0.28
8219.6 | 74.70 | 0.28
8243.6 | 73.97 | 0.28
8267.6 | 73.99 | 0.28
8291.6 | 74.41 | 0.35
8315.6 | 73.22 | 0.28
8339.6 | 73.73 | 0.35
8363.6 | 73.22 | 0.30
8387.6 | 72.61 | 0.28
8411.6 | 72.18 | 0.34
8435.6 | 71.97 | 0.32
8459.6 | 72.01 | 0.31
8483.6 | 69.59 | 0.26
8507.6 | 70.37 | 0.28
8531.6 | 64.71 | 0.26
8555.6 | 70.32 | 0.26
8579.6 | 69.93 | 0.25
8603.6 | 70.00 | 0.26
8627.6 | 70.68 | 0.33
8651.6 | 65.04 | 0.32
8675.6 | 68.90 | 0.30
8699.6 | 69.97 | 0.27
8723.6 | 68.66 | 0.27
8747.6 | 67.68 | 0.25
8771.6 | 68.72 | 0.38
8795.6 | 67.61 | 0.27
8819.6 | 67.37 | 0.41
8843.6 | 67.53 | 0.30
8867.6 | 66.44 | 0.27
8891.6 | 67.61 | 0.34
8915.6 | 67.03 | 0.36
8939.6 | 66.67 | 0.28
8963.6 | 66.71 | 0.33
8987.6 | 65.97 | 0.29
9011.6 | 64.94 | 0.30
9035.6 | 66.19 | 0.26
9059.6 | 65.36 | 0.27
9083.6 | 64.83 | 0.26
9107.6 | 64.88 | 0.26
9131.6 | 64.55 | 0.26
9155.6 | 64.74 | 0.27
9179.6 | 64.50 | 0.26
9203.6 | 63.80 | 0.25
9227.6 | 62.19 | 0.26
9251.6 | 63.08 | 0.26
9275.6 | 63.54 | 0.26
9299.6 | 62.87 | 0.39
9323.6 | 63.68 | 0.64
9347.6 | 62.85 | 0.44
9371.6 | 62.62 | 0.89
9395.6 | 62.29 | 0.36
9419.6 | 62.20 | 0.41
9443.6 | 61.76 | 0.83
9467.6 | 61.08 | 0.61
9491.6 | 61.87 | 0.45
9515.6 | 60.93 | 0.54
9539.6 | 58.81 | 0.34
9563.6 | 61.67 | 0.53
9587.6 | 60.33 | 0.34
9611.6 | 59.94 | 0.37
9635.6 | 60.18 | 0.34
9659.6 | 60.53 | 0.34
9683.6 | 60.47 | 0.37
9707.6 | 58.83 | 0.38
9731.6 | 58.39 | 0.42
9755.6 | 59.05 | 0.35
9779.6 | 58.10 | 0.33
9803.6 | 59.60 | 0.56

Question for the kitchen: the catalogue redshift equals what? 0.00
